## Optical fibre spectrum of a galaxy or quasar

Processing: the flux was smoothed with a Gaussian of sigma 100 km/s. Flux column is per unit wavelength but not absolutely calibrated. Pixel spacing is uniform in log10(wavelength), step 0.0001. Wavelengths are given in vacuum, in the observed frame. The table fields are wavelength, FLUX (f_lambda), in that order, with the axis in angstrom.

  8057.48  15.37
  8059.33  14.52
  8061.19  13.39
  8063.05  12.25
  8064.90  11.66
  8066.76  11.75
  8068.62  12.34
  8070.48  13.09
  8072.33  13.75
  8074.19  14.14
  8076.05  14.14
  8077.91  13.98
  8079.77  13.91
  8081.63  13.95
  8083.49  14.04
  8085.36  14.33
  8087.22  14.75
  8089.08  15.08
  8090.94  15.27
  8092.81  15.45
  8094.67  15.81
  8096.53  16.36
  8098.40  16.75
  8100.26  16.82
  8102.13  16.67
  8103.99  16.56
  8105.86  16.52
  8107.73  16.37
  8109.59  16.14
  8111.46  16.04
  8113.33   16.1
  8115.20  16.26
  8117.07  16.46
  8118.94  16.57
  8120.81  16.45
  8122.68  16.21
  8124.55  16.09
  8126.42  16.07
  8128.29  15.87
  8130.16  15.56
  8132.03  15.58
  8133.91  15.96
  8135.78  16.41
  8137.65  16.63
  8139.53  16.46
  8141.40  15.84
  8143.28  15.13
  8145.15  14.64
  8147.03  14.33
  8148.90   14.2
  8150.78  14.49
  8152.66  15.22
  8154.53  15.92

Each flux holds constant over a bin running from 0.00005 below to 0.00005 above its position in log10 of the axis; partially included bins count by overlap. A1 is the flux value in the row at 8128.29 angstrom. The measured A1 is 15.87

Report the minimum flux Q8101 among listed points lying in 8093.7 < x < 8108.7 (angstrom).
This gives 15.81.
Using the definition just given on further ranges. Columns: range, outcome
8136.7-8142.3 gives 15.84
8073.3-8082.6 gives 13.91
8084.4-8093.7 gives 14.33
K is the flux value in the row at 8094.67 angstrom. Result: 15.81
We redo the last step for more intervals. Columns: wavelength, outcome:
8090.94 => 15.27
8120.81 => 16.45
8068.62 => 12.34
